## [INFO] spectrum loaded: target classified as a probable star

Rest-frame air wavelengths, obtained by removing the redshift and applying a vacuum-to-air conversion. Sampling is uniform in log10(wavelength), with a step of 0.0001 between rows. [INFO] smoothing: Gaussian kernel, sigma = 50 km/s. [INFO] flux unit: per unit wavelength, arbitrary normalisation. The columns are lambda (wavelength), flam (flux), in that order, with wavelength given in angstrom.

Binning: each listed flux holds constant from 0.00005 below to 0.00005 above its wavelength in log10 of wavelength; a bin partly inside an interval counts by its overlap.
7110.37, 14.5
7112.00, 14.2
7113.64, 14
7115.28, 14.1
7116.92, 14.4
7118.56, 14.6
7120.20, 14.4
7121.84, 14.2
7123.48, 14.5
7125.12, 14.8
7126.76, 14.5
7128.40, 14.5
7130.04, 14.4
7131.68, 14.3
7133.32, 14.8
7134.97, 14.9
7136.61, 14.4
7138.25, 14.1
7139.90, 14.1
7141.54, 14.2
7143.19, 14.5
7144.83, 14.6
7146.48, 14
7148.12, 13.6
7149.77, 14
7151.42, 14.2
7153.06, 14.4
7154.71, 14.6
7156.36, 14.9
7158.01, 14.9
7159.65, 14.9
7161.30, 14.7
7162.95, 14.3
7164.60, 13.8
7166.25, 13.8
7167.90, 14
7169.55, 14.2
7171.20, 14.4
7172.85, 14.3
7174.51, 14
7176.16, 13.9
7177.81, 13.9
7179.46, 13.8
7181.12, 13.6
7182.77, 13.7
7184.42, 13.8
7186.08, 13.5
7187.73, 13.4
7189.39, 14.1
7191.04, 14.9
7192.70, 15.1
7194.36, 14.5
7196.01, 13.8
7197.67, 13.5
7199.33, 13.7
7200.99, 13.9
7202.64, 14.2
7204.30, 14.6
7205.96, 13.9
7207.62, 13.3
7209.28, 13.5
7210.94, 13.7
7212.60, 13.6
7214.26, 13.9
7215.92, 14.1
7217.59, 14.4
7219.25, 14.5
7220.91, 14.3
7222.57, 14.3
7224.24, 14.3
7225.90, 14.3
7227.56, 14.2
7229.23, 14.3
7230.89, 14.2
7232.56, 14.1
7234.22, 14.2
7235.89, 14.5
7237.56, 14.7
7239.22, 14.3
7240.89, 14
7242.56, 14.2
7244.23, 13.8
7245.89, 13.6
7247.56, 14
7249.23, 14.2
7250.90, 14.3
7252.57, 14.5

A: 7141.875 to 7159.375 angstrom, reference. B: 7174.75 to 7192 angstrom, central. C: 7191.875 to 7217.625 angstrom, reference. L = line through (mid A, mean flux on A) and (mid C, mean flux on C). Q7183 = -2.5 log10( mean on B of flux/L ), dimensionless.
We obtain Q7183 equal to 0.02 mag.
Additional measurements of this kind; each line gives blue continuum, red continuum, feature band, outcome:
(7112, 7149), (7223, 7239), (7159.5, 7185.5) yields 0.023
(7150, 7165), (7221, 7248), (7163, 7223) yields 0.028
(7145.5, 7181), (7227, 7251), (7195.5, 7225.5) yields 0.016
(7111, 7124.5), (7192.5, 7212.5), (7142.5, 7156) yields -0.007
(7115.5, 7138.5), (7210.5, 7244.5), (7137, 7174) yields 0.009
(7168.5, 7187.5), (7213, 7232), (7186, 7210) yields 0.003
